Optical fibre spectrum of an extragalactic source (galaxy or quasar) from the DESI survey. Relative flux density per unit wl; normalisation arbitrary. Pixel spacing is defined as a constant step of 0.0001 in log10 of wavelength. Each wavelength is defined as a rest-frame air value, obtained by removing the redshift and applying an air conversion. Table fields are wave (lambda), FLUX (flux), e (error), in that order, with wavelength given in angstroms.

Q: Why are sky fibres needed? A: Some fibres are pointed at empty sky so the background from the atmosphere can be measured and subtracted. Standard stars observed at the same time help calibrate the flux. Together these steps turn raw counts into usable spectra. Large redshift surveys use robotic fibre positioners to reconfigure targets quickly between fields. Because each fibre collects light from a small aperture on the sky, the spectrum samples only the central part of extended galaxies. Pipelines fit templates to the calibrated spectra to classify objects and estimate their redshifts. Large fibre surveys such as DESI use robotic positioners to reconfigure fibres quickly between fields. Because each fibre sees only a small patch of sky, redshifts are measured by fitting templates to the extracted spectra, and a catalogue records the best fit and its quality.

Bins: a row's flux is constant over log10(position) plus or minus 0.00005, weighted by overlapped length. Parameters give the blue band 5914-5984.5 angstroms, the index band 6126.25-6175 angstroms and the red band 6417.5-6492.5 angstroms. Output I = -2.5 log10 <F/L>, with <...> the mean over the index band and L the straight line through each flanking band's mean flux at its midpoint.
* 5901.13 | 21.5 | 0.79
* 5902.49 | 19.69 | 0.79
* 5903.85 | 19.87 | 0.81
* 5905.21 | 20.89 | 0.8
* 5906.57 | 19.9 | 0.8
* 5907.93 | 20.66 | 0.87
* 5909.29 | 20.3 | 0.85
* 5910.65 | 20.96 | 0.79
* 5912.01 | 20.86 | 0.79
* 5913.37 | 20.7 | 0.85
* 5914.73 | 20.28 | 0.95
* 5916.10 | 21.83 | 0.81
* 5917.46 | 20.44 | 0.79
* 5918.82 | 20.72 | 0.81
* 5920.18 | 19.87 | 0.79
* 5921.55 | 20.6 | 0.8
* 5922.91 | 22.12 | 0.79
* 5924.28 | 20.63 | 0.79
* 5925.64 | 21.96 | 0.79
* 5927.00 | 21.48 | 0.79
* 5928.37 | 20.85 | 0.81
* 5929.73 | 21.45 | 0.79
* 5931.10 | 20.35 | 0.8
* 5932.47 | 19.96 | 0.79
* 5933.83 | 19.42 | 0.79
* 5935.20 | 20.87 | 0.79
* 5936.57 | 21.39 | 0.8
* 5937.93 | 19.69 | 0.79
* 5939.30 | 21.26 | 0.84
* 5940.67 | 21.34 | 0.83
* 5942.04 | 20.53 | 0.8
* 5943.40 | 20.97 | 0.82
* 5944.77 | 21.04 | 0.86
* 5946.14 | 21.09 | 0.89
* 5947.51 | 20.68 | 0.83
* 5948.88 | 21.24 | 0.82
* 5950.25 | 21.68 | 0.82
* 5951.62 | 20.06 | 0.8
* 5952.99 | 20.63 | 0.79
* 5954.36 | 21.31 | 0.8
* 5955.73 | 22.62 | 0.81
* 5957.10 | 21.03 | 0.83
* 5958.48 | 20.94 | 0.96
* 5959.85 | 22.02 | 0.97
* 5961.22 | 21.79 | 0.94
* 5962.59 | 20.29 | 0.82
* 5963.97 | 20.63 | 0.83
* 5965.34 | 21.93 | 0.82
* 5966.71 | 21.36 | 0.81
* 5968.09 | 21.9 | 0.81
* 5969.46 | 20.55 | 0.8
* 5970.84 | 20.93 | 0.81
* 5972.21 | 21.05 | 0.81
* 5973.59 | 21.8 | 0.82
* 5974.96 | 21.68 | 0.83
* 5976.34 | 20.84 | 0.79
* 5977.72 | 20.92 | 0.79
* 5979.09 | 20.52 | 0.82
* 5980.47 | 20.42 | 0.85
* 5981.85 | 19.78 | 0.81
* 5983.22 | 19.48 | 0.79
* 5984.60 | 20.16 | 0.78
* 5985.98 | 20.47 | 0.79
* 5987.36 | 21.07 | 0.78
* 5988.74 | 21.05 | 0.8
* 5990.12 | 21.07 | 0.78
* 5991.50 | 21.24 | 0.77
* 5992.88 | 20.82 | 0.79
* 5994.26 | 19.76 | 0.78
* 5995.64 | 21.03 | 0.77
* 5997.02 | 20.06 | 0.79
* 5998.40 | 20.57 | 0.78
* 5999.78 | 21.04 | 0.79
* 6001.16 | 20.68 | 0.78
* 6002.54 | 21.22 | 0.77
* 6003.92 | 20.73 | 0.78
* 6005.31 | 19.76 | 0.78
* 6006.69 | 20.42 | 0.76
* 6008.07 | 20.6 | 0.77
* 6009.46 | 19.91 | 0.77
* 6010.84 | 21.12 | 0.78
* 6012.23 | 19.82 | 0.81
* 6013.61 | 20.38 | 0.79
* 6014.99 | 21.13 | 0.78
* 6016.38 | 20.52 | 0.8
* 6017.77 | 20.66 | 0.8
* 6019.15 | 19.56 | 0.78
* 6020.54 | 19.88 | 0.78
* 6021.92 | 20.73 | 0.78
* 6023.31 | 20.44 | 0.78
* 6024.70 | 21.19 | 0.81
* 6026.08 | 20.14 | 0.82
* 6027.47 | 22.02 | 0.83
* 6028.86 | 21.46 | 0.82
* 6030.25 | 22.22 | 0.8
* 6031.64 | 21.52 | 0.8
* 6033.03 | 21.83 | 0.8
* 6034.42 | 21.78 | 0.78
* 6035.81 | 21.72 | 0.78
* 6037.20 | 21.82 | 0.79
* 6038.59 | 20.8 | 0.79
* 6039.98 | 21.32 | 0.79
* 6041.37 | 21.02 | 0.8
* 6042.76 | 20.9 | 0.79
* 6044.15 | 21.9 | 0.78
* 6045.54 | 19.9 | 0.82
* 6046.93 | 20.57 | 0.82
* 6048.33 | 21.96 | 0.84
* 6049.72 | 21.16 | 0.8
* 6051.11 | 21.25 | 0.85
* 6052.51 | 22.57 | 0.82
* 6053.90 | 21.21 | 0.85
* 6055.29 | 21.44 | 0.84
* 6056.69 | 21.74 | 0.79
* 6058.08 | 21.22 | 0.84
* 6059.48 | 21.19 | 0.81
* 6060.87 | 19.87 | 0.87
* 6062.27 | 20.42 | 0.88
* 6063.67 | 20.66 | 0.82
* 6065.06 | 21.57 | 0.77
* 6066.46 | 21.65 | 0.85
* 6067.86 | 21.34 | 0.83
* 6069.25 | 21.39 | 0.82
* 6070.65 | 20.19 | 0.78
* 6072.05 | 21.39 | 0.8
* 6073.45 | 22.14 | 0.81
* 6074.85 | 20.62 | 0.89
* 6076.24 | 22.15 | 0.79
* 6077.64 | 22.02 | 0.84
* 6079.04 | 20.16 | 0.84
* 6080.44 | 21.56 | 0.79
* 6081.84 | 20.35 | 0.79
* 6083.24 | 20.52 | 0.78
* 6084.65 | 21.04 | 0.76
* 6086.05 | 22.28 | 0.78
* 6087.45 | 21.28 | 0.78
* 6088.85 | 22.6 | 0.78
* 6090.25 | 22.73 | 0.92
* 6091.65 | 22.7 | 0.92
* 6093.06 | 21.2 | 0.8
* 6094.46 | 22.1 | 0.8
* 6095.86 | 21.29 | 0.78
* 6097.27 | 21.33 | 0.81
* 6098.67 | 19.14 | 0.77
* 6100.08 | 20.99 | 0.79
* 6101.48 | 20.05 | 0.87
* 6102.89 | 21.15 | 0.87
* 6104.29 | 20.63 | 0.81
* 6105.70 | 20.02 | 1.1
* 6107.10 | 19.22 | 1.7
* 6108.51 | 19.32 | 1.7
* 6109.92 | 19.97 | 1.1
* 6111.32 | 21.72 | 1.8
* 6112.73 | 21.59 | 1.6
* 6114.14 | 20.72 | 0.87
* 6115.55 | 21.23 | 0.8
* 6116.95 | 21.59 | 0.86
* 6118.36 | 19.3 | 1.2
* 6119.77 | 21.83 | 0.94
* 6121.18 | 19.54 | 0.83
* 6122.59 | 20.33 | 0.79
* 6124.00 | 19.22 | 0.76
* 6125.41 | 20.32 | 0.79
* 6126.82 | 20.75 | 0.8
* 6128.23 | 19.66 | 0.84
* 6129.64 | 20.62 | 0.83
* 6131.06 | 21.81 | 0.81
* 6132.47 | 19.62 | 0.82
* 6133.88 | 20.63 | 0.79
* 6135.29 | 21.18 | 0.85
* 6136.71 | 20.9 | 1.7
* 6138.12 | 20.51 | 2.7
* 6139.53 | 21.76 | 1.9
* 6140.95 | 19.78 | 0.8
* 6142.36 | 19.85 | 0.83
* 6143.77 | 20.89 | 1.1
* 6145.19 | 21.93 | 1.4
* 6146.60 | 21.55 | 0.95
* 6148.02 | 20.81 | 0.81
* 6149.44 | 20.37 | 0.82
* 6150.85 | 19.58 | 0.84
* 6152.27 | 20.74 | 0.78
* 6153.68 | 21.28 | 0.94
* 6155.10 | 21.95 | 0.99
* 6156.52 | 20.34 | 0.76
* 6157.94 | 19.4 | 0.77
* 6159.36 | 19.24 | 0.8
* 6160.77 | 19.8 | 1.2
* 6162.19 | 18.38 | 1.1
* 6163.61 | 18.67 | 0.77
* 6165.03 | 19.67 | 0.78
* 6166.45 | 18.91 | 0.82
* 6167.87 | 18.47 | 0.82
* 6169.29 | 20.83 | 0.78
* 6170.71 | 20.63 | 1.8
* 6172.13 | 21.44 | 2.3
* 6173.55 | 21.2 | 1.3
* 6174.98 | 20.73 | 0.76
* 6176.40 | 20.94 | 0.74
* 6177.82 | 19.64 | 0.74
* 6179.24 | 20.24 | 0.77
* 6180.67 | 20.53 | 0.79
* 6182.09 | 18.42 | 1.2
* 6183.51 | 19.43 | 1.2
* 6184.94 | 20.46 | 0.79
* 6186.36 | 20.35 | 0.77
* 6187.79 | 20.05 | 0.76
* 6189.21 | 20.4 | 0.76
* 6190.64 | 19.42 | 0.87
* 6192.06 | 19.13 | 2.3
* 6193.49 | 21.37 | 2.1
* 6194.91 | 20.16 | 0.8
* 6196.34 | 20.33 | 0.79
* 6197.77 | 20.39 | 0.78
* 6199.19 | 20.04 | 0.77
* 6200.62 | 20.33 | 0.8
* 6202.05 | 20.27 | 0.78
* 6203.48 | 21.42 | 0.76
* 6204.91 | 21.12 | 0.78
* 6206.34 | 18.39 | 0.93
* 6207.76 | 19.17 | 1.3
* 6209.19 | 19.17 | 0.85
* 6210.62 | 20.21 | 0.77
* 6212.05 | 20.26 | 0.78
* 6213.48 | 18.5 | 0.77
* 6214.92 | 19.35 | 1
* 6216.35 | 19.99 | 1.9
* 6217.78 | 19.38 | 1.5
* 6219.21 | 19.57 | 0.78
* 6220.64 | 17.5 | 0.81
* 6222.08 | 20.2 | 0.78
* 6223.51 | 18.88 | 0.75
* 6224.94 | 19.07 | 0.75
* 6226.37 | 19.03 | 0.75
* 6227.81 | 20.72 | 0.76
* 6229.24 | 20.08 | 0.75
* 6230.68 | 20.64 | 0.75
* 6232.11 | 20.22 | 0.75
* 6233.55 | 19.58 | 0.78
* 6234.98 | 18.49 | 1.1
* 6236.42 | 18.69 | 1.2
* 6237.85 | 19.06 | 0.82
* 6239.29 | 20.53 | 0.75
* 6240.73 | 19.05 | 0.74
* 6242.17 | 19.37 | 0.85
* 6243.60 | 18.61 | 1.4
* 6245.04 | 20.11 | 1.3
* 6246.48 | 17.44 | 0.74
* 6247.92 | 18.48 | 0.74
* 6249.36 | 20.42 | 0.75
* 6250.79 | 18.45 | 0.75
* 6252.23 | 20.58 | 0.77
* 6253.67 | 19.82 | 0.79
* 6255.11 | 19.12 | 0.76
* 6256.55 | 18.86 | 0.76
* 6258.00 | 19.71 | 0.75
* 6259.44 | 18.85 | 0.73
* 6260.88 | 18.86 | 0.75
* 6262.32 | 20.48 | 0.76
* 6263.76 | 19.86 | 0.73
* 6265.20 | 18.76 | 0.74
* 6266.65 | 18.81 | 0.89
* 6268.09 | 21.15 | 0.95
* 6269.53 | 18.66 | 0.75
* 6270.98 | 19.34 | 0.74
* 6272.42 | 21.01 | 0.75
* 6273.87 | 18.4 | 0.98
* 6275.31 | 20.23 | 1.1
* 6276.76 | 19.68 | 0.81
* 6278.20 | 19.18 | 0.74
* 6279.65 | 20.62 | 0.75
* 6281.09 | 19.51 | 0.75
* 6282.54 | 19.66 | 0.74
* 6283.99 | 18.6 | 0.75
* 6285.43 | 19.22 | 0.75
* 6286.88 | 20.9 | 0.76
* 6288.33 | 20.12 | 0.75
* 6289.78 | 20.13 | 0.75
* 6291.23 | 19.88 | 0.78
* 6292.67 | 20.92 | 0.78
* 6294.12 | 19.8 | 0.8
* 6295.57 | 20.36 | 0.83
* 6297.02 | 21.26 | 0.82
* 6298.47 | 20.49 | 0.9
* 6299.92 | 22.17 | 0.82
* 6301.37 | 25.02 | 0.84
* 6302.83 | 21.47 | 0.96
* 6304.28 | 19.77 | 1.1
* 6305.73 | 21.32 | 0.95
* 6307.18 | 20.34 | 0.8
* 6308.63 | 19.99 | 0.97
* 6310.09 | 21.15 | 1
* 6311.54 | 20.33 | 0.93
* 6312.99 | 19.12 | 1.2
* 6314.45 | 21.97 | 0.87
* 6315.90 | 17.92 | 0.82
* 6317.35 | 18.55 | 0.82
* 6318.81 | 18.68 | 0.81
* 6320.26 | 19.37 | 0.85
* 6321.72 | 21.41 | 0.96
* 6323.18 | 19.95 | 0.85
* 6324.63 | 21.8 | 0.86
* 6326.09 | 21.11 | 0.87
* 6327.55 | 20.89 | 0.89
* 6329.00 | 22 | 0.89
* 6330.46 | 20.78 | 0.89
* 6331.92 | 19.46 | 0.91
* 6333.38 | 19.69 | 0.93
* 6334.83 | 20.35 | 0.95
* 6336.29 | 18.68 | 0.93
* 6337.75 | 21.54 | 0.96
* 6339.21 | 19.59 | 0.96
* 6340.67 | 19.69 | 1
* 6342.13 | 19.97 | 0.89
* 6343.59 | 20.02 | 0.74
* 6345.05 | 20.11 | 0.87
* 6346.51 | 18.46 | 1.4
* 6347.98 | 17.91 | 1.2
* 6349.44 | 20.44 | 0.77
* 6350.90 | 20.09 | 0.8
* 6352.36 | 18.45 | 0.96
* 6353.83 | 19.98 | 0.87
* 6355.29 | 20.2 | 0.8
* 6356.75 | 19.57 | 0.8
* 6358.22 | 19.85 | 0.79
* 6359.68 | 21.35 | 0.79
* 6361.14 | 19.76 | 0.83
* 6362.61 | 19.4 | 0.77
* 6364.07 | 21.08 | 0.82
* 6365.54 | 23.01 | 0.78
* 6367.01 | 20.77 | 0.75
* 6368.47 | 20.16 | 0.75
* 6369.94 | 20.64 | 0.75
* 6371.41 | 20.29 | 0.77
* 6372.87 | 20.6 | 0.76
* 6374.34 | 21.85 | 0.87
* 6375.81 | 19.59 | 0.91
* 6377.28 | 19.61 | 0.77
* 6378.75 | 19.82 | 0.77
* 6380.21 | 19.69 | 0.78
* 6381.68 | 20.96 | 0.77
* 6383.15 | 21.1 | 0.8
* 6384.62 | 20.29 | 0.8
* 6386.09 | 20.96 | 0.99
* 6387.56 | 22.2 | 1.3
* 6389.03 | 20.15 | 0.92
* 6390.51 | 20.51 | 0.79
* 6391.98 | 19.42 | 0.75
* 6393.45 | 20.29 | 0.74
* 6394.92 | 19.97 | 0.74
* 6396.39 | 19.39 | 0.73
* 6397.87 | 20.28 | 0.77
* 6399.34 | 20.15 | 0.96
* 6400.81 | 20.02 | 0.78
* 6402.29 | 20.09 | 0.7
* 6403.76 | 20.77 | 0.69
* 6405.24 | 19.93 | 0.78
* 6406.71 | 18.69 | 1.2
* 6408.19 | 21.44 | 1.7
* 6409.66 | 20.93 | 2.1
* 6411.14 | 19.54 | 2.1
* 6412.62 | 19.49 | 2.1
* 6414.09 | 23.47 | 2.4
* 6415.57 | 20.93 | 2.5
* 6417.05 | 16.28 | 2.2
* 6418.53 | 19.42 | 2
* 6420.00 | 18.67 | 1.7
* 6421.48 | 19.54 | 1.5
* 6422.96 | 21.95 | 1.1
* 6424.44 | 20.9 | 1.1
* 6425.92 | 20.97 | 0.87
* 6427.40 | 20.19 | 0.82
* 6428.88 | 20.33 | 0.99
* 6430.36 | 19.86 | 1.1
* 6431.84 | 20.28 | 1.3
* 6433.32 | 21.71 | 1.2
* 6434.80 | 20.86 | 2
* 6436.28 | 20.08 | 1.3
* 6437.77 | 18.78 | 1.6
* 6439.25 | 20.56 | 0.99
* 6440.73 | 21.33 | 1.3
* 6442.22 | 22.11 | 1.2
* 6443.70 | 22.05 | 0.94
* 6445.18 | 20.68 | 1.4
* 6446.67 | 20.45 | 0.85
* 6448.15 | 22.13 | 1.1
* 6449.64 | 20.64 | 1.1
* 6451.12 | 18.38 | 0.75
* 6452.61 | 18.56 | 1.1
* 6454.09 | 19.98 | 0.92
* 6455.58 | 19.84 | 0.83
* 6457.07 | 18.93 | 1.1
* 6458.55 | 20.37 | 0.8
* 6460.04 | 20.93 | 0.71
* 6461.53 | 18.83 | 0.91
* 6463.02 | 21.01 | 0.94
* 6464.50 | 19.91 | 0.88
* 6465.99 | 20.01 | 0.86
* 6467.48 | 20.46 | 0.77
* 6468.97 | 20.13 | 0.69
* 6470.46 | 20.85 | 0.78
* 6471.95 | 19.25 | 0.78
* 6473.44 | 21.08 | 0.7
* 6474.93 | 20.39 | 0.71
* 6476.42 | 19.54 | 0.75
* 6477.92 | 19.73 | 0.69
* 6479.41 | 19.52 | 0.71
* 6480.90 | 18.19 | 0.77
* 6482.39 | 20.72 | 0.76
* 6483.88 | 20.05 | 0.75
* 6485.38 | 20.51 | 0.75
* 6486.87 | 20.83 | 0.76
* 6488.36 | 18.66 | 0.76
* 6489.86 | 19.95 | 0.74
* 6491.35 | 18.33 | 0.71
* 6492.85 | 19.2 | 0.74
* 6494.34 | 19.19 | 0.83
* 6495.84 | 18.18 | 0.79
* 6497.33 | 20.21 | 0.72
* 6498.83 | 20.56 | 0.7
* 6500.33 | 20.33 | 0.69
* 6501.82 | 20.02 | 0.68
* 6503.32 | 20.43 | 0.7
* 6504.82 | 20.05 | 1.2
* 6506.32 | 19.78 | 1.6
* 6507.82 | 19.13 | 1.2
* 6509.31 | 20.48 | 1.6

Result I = 0.01 mag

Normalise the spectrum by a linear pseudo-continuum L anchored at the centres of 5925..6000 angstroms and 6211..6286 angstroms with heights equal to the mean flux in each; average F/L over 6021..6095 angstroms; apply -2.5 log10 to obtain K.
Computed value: -0.048 mag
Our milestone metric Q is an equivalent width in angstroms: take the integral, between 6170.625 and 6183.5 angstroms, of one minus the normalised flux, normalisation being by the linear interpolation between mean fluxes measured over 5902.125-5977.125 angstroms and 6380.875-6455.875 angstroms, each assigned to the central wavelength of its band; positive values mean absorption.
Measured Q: 0.2 angstroms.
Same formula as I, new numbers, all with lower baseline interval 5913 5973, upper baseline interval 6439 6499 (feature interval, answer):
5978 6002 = 0.02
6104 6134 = 0.01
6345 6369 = 0.01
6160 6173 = 0.05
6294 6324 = -0.01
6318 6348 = 0.01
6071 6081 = -0.03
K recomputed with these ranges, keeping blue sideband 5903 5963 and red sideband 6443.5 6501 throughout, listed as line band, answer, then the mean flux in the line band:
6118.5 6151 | -0.003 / 20.6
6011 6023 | 0.019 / 20.4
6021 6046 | -0.029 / 21.3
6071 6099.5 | -0.041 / 21.4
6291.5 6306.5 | -0.051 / 21.2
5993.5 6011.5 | 0.012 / 20.5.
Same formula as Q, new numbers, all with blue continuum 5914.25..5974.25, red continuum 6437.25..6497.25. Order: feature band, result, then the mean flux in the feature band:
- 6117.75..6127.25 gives 0.2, 20.2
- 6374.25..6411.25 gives -0.2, 20.3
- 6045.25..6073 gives -0.5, 21.2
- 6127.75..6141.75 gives 0.0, 20.7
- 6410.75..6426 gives 0.0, 20.1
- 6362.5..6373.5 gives -0.3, 20.8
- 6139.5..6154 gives -0.1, 20.7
